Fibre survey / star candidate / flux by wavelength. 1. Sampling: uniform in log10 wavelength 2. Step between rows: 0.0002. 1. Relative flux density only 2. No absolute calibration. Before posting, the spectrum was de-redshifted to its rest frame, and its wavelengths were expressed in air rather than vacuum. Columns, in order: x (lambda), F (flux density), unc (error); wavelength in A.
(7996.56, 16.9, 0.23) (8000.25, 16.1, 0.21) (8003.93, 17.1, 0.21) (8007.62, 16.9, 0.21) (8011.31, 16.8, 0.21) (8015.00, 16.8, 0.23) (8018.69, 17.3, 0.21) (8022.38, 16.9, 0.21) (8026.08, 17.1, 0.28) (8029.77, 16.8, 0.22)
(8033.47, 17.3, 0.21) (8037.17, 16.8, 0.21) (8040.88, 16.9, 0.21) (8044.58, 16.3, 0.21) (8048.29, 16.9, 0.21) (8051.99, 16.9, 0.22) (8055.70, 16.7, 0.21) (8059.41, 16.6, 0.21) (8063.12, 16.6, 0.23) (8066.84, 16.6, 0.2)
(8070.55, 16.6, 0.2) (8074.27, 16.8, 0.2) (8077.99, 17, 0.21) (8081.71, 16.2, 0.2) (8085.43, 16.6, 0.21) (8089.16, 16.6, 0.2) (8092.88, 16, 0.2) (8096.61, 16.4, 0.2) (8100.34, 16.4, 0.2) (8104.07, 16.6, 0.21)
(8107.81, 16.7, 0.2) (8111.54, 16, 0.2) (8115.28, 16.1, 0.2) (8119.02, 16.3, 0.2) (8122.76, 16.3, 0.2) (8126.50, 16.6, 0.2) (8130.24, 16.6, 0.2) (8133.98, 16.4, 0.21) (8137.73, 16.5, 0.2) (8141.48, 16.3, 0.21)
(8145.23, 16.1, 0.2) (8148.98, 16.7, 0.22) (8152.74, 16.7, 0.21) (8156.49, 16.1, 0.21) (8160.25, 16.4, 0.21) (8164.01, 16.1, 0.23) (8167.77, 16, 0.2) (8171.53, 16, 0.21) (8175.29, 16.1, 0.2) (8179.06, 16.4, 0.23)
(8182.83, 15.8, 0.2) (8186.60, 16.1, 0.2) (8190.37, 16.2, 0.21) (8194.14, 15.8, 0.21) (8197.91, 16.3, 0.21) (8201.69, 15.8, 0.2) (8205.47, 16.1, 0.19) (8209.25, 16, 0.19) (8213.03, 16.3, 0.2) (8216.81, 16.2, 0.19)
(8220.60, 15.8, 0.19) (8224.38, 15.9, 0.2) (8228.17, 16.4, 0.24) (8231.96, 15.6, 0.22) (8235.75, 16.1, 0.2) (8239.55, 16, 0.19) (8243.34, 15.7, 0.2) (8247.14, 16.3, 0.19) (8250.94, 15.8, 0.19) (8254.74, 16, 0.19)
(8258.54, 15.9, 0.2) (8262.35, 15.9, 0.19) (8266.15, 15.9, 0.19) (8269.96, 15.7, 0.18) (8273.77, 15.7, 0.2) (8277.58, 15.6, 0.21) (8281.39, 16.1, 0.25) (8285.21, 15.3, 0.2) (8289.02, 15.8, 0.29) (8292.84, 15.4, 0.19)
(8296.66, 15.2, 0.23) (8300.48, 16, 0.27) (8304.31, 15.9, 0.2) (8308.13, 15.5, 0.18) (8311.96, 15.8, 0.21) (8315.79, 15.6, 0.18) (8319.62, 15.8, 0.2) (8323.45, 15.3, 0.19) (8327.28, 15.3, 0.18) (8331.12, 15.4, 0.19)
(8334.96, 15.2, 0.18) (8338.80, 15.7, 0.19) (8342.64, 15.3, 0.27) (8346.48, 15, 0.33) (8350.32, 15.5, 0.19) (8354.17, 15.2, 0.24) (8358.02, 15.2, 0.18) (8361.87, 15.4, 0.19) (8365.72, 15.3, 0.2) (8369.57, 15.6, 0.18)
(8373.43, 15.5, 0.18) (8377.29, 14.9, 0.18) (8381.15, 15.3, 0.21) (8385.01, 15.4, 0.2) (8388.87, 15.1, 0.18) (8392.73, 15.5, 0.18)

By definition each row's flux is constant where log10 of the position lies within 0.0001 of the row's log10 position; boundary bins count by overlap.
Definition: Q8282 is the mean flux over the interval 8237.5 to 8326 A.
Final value 15.7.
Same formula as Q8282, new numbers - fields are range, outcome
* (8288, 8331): 15.6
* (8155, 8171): 16.1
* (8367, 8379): 15.3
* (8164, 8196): 16.1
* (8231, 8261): 15.9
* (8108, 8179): 16.3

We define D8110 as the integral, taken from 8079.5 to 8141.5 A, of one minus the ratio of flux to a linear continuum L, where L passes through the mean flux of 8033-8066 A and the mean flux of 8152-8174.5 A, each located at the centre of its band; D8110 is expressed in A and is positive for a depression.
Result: 0.2 A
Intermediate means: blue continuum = 16.7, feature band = 16.4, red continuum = 16.2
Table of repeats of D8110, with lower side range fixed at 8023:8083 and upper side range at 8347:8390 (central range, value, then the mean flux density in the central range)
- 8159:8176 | 0.1 A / 16.1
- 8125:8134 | -0.1 A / 16.6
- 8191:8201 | 0.0 A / 16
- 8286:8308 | 0.0 A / 15.6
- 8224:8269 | -0.2 A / 16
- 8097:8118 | 0.2 A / 16.4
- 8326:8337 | 0.1 A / 15.3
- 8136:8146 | 0.0 A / 16.3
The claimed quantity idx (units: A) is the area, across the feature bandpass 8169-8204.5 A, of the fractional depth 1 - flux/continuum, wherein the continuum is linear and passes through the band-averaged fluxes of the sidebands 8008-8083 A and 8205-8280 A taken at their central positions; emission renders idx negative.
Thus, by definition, 0.29 A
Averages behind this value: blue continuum 16.8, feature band 16.1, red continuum 15.9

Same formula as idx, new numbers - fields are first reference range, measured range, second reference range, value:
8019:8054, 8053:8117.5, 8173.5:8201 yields 0.51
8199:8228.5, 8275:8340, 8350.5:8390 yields 0.08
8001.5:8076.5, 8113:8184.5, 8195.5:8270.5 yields 0.29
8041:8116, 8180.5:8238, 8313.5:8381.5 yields -0.21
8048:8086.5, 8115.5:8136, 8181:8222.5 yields -0.02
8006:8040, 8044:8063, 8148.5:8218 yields 0.13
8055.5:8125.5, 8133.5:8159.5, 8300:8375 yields -0.25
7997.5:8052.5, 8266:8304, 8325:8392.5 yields -0.03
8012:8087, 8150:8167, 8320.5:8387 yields -0.06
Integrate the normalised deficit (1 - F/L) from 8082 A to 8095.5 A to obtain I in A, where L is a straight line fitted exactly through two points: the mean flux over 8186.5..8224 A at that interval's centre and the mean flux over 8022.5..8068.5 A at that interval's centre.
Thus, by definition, 0.2 A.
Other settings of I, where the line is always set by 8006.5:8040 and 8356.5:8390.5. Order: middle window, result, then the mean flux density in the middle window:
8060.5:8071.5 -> 0.1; 16.6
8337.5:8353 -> 0.1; 15.4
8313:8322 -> -0.1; 15.7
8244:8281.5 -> -0.1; 15.9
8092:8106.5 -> 0.2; 16.4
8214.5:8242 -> 0.0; 16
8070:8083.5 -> 0.0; 16.7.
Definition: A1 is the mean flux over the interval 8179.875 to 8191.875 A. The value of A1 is 16.1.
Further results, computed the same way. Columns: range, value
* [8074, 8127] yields 16.4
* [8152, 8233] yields 16.1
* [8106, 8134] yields 16.4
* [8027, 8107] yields 16.7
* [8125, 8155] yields 16.5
